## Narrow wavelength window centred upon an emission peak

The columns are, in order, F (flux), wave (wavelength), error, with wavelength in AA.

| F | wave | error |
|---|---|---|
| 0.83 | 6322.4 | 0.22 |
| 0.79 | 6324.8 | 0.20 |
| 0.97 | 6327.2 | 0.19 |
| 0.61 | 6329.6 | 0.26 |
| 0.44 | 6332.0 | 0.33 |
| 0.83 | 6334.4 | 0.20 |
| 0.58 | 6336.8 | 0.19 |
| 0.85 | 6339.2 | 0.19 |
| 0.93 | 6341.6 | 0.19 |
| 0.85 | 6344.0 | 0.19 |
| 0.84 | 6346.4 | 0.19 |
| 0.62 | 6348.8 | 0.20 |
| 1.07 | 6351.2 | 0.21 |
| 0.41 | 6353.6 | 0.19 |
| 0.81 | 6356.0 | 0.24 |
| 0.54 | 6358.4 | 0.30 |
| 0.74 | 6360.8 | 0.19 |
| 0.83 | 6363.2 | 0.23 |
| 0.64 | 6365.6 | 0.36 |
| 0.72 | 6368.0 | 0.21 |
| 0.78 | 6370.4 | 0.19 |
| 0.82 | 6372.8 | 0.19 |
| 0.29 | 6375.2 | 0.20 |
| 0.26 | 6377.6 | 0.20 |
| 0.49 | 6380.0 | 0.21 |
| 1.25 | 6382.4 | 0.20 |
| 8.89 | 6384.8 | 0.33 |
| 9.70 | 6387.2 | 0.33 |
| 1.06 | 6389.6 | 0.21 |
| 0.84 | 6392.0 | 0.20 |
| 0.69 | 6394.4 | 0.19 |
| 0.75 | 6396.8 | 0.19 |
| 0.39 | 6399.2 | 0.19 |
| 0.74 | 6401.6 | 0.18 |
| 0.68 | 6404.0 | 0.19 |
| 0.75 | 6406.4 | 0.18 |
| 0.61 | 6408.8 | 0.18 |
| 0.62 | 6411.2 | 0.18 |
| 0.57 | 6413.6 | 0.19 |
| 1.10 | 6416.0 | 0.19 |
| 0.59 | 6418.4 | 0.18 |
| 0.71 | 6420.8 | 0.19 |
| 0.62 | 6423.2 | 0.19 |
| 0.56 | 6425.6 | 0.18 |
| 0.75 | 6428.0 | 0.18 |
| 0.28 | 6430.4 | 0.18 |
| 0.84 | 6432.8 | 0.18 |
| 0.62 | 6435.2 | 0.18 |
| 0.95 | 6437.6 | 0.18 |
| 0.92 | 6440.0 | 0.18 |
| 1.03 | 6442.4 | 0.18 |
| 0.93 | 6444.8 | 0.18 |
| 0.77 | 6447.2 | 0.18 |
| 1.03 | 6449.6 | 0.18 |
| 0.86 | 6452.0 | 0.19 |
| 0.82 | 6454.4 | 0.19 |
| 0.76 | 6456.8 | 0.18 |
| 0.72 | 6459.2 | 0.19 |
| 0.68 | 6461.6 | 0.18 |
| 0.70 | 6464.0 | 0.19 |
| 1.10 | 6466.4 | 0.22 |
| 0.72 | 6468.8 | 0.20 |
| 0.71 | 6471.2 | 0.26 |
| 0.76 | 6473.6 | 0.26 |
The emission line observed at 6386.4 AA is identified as H-beta 4861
